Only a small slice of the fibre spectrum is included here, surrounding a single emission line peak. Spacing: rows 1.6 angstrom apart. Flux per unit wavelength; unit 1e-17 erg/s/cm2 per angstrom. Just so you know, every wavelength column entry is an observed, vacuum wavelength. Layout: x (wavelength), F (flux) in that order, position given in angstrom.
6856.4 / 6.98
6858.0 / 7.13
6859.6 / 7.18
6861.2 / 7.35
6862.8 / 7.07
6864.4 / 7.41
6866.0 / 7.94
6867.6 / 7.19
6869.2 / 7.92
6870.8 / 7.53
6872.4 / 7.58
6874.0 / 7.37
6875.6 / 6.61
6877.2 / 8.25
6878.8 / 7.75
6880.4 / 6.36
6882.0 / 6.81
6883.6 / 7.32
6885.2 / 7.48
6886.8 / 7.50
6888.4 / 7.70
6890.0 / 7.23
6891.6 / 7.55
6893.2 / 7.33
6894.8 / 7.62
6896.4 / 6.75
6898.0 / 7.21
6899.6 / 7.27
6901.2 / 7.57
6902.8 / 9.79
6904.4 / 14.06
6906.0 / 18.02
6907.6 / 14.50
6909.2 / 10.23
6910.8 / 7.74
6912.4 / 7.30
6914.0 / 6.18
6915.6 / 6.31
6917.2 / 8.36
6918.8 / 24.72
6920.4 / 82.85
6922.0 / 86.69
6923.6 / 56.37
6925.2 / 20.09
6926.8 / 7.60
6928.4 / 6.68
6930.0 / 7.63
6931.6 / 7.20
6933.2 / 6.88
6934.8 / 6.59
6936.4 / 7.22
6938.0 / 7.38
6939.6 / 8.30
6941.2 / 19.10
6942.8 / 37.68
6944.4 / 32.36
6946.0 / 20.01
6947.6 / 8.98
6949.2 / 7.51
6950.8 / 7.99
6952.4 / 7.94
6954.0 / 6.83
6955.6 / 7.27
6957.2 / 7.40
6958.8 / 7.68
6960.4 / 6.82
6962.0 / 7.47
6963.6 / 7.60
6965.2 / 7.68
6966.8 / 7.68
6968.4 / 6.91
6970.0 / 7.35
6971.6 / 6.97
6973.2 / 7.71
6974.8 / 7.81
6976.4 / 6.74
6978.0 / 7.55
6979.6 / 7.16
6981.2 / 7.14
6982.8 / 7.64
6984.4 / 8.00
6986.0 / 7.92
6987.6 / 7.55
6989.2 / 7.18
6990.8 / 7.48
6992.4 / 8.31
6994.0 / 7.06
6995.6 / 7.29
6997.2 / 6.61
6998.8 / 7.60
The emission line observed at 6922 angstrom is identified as H-alpha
